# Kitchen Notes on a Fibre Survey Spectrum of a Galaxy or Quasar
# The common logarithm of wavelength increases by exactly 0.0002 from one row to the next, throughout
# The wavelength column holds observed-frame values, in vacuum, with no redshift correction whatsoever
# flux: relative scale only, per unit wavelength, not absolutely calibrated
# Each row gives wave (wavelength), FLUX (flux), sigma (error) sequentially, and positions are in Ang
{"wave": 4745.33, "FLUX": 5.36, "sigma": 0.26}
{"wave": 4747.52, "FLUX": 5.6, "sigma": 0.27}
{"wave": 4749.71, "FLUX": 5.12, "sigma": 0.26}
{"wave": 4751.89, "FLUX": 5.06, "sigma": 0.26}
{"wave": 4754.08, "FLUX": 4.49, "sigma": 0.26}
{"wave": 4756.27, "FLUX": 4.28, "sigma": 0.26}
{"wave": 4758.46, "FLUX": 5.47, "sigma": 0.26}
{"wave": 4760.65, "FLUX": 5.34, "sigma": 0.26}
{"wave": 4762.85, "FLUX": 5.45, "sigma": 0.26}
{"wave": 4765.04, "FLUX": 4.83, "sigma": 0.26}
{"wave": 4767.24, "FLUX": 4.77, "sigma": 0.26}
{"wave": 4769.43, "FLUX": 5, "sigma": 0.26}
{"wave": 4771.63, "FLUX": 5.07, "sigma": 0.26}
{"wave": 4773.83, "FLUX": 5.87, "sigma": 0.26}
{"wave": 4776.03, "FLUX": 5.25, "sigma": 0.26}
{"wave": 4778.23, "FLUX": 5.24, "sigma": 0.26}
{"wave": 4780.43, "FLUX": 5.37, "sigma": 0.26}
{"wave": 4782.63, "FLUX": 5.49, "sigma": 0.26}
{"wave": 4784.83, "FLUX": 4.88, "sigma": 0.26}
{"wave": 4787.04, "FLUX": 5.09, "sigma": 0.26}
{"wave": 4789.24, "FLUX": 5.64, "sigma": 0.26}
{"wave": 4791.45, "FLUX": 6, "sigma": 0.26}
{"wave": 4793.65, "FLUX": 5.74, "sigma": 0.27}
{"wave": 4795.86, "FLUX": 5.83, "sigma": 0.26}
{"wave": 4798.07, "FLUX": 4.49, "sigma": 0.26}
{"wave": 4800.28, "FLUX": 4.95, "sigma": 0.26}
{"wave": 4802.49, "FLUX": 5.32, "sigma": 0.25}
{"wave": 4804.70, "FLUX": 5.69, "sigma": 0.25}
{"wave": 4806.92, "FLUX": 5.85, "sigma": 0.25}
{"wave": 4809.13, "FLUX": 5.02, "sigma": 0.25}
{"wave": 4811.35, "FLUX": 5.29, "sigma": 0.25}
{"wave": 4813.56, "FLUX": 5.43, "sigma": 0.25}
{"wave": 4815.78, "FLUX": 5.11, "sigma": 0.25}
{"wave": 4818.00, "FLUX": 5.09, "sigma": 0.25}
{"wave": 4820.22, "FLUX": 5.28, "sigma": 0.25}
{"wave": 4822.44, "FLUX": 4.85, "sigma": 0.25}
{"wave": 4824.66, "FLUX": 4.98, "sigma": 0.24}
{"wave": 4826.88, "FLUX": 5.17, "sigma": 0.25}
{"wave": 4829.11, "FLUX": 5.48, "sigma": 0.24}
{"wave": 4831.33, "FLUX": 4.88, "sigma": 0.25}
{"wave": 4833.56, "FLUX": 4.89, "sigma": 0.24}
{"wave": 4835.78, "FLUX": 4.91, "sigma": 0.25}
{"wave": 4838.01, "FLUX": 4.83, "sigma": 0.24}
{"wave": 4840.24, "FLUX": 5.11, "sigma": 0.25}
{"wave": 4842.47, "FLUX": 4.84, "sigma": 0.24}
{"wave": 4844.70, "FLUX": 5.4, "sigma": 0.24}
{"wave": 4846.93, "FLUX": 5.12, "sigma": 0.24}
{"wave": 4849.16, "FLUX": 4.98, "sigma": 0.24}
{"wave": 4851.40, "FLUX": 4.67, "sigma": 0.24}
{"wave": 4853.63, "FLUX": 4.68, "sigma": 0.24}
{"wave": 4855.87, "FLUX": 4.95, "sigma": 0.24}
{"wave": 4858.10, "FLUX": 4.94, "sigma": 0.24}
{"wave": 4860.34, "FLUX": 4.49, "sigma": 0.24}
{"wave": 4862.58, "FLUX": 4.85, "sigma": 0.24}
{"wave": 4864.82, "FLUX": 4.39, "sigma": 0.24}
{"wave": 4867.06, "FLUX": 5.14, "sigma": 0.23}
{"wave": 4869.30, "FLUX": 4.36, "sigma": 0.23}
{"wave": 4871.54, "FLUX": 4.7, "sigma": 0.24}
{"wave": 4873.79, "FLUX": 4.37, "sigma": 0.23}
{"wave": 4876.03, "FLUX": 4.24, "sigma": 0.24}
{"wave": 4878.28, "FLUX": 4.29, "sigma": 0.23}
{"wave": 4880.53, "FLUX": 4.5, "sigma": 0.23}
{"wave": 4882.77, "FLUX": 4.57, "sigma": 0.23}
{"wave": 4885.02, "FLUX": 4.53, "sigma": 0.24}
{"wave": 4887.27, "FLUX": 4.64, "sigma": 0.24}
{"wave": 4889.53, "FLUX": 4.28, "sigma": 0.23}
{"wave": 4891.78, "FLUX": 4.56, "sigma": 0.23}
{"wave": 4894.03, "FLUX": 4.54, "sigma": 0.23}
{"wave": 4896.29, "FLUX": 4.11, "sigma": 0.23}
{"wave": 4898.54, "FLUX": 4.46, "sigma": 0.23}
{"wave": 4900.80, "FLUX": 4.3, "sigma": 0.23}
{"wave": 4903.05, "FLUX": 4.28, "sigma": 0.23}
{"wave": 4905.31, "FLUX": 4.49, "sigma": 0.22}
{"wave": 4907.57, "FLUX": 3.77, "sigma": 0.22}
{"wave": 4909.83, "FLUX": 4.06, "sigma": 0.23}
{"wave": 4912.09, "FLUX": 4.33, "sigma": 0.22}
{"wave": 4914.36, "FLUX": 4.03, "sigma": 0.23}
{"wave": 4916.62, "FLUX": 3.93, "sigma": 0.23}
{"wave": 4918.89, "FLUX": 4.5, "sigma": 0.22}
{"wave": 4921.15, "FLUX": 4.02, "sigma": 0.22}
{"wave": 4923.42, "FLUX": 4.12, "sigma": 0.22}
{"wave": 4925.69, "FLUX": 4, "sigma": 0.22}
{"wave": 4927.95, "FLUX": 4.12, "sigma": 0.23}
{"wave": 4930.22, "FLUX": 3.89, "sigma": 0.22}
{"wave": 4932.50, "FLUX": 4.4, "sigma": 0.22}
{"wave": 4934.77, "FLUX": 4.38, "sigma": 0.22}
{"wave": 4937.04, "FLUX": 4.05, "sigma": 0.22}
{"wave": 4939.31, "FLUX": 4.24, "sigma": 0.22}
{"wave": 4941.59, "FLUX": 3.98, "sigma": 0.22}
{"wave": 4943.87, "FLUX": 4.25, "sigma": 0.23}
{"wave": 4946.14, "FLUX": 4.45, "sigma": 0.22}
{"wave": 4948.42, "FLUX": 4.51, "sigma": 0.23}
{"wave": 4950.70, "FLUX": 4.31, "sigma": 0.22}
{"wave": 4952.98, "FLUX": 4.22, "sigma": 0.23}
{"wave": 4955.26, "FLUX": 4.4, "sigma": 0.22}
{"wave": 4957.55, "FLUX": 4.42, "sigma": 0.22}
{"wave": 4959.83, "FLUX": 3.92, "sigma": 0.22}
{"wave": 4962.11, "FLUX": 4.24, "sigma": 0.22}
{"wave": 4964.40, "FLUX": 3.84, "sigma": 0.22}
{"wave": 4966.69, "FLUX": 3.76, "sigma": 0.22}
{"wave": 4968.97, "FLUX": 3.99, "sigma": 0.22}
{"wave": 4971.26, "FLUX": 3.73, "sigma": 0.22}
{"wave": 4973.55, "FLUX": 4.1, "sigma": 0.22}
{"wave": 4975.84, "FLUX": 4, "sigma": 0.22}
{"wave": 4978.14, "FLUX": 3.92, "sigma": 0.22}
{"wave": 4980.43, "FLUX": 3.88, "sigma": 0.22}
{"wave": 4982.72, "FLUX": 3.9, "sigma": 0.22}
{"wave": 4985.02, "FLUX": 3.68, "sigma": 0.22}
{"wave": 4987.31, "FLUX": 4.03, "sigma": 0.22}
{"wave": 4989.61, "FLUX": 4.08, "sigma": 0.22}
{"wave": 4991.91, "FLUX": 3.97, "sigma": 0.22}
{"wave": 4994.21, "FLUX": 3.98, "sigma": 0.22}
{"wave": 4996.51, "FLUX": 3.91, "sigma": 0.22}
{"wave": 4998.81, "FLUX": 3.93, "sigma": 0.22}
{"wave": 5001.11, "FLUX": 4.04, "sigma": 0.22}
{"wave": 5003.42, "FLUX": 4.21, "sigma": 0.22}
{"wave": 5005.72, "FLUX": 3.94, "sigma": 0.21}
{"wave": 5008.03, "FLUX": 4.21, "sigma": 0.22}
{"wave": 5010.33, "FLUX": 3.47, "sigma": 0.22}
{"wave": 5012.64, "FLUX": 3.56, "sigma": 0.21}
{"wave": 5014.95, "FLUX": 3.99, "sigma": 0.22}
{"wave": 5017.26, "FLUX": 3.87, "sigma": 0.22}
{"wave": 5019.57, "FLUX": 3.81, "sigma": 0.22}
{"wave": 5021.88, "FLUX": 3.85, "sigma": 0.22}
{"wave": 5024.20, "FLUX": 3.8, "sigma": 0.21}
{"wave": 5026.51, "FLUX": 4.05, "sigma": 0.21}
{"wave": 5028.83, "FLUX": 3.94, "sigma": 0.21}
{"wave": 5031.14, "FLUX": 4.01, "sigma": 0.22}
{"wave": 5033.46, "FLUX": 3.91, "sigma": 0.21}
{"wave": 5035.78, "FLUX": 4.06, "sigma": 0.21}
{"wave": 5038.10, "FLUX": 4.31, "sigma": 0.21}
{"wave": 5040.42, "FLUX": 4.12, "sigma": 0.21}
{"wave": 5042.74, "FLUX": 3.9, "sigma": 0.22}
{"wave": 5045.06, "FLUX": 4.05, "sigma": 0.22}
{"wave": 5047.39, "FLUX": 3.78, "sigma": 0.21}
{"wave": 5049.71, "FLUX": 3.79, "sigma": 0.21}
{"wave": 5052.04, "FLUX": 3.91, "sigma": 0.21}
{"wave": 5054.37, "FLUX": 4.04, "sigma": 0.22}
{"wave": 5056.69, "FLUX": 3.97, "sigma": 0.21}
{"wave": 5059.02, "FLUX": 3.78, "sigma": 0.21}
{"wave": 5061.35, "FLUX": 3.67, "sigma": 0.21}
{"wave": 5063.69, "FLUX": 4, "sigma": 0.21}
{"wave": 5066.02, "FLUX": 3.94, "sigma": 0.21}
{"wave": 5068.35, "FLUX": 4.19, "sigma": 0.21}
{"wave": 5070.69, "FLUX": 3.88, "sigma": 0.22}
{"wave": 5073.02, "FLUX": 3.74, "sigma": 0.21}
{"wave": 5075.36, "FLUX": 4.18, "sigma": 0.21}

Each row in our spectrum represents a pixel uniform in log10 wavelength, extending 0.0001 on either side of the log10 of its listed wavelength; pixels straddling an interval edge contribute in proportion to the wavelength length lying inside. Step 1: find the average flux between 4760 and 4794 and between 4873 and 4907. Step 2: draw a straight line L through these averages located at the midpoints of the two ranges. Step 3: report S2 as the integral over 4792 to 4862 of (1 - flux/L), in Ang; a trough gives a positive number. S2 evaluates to -2.9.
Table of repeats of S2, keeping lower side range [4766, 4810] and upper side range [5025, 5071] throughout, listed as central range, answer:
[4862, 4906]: 3.2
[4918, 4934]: 1.6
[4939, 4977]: 2.6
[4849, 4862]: 0.5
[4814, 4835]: 0.2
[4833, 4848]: 0.1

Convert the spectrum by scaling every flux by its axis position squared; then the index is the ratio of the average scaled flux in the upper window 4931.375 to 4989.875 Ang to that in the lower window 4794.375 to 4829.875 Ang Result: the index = 0.83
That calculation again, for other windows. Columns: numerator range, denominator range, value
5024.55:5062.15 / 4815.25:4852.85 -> 0.86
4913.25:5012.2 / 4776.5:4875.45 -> 0.85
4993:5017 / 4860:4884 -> 0.91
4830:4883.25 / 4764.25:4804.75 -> 0.93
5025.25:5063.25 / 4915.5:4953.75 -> 0.98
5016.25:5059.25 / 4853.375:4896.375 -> 0.92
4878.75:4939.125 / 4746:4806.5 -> 0.86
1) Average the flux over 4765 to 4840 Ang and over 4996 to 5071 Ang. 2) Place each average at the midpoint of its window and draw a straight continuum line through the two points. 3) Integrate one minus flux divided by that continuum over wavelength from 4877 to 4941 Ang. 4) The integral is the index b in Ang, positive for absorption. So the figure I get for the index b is 5.1 Ang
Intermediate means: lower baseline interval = 5.23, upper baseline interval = 3.94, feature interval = 4.26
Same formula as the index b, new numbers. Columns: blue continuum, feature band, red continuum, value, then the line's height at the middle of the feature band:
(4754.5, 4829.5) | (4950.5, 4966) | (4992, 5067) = 0.5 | 4.33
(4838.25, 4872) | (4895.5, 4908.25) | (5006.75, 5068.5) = 1.0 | 4.61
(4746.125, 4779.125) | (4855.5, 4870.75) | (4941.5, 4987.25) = -0.4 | 4.6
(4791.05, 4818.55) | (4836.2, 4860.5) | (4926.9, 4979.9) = 0.4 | 5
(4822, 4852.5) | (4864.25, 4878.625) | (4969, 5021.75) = 0.8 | 4.77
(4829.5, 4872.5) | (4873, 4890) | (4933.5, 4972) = 0.8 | 4.65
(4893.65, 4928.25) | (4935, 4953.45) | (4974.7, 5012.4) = -0.8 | 4.09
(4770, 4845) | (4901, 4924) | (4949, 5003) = 1.6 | 4.48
